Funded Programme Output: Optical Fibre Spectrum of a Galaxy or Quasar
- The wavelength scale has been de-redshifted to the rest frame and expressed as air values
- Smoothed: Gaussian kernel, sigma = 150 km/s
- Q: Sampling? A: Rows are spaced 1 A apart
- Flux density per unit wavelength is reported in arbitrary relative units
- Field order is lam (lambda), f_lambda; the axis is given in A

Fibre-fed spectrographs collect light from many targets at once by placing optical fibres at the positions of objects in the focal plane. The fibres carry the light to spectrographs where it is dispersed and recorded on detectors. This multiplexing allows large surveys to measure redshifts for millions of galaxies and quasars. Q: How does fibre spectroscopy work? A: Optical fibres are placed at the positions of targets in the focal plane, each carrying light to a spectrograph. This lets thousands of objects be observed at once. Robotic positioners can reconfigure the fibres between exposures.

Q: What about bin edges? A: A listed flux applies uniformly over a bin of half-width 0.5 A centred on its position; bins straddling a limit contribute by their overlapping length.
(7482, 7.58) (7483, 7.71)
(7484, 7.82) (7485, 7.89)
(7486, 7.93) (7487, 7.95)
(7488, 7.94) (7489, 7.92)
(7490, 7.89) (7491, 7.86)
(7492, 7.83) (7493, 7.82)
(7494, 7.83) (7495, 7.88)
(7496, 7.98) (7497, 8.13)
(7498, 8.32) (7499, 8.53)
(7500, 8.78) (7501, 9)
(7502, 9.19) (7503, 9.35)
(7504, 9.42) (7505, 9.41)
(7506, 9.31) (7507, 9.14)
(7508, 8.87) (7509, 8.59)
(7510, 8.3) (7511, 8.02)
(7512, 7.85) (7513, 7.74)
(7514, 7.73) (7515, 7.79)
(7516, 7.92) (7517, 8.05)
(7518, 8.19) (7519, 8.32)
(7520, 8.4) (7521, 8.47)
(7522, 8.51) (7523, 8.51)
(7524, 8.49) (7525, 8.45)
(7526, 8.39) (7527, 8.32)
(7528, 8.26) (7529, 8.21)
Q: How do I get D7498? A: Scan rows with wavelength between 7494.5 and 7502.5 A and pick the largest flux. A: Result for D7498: 9.19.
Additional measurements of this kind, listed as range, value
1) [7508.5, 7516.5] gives 8.59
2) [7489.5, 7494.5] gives 7.89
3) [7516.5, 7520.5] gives 8.4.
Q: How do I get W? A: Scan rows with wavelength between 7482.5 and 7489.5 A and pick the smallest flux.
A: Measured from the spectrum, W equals 7.71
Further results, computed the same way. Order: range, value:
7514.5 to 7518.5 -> 7.79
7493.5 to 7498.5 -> 7.83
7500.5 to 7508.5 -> 8.87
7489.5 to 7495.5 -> 7.82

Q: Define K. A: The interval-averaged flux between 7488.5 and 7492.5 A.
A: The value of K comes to 7.88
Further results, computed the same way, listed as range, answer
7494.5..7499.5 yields 8.17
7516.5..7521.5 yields 8.29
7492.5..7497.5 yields 7.93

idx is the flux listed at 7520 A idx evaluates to 8.4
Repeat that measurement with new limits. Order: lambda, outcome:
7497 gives 8.13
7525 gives 8.45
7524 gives 8.49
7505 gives 9.41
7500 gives 8.78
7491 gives 7.86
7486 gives 7.93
